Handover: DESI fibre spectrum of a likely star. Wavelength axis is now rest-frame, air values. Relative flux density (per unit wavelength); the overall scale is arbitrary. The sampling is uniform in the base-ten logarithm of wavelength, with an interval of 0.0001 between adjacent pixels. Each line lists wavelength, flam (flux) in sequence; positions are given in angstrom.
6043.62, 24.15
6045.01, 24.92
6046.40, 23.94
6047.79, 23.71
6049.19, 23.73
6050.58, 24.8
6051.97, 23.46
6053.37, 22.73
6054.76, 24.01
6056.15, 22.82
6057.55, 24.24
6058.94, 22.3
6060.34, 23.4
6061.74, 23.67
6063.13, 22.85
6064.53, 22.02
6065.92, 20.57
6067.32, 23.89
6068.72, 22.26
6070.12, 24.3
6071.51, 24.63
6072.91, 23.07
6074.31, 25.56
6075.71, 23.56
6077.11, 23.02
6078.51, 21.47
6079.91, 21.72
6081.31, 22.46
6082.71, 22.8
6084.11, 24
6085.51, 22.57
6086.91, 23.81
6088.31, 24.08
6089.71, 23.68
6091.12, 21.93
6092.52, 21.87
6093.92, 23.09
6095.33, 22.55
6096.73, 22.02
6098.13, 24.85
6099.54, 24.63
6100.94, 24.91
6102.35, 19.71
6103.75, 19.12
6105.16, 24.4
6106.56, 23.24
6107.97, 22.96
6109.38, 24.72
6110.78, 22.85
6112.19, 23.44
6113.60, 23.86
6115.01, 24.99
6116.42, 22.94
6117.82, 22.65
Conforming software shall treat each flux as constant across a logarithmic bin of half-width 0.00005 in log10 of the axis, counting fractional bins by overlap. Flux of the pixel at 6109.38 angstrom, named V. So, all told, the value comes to 24.72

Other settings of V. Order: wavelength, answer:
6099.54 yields 24.63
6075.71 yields 23.56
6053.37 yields 22.73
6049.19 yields 23.73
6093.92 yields 23.09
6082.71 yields 22.8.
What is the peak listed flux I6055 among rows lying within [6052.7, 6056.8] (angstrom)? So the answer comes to 24.01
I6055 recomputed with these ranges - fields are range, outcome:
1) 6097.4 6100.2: 24.85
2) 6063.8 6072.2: 24.63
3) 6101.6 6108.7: 24.4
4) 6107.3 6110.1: 24.72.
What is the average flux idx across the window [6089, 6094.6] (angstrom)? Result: 22.6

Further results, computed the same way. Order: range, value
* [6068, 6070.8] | 23.2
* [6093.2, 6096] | 22.8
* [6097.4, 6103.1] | 23.5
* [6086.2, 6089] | 24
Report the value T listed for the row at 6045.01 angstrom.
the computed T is 24.92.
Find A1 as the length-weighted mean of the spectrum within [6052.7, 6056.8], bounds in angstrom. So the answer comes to 23.2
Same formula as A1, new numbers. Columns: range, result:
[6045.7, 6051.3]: 24.1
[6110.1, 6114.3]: 23.4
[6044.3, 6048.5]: 24.2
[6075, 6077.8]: 23.3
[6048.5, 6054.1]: 23.7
